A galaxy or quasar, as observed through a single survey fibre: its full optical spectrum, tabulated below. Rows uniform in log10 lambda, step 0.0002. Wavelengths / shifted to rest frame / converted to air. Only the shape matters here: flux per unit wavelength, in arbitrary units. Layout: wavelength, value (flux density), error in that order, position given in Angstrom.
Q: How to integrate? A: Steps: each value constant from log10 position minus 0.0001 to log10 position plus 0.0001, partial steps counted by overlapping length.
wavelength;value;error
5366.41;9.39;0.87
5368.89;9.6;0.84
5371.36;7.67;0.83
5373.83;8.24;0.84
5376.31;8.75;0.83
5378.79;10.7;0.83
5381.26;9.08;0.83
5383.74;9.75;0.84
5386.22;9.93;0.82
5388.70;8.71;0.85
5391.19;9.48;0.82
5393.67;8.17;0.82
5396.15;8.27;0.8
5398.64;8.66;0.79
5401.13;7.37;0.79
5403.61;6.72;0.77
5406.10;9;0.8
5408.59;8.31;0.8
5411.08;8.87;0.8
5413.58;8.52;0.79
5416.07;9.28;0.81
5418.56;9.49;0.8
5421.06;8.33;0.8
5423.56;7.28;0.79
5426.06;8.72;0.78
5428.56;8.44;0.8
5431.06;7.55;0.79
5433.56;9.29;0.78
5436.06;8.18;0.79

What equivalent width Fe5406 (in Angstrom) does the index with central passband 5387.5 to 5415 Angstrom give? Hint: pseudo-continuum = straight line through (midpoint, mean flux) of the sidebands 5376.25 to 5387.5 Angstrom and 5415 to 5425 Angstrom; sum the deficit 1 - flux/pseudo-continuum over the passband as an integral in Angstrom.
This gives 2.3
